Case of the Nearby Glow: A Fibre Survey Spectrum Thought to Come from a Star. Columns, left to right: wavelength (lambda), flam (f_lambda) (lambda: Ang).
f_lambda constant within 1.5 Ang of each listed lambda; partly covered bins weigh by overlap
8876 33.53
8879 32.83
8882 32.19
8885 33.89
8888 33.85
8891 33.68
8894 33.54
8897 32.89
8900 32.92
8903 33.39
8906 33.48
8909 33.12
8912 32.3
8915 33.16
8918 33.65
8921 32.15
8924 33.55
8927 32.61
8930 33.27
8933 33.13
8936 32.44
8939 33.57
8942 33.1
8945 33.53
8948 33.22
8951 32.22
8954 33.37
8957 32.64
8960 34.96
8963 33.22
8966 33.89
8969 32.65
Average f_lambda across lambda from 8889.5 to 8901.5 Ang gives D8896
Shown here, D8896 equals 33.3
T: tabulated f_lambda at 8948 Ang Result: 33.22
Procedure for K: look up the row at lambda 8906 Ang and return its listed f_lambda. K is 33.48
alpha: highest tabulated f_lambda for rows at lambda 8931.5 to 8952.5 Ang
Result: 33.57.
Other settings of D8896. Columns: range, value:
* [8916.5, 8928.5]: 33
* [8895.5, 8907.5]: 33.2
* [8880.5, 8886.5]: 33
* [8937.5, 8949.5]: 33.4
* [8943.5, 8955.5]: 33.1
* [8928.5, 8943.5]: 33.1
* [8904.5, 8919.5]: 33.1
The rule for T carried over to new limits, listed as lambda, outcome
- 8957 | 32.64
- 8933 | 33.13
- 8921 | 32.15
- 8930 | 33.27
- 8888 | 33.85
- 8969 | 32.65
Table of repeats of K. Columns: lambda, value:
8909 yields 33.12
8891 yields 33.68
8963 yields 33.22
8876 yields 33.53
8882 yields 32.19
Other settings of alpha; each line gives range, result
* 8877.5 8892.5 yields 33.89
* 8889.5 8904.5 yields 33.68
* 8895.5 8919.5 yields 33.65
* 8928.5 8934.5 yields 33.27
